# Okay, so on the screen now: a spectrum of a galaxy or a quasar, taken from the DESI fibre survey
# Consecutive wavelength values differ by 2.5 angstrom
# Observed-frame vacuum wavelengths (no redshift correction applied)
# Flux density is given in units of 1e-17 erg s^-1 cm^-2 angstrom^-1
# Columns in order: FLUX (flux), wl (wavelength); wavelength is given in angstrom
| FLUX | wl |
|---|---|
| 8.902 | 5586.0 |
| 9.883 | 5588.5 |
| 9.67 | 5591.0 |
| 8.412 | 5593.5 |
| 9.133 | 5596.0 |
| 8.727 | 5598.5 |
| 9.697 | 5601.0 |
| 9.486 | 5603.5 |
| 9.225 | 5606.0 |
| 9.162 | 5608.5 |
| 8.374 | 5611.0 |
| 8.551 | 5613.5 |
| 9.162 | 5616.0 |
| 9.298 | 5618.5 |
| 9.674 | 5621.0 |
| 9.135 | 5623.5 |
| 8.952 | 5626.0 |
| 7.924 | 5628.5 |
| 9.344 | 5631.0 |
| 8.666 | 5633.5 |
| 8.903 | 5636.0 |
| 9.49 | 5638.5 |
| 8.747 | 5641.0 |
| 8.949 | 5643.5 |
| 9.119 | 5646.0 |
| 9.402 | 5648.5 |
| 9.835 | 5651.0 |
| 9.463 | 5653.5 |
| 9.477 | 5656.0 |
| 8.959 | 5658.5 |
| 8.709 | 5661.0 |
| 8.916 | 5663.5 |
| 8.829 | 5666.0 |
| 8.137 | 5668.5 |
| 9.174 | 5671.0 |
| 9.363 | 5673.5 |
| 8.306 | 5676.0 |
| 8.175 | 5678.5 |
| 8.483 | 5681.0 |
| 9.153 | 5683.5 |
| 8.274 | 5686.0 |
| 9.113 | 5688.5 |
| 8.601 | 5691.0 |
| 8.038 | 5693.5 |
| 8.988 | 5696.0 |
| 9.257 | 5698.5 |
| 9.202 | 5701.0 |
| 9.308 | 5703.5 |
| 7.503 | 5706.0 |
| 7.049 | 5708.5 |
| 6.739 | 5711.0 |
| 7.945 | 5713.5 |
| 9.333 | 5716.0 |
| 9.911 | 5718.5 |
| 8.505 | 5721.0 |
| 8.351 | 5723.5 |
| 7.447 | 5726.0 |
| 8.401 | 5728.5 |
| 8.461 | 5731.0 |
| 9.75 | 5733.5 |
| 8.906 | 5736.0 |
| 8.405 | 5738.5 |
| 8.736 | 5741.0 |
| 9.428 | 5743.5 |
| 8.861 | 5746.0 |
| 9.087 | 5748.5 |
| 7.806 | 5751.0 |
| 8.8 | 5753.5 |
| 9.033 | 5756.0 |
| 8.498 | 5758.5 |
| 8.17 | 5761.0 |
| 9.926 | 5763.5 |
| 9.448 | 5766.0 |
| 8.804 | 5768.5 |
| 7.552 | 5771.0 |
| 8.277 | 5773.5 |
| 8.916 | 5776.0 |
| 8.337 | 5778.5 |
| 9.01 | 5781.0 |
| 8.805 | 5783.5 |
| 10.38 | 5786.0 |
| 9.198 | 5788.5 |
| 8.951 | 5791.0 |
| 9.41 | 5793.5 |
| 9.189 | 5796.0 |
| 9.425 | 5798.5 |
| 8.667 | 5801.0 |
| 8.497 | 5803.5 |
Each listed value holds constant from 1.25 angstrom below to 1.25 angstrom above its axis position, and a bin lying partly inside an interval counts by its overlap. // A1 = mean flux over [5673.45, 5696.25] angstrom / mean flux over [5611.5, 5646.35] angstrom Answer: 0.96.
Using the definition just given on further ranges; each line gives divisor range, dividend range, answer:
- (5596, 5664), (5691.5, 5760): 0.94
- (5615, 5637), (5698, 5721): 0.94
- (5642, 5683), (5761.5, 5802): 1.01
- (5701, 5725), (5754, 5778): 1.05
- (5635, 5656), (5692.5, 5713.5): 0.89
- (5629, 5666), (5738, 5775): 0.96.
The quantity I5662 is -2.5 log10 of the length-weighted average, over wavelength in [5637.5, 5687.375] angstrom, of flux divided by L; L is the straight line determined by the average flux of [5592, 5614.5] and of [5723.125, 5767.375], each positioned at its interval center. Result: -0.007 mag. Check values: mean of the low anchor 8.99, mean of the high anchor 8.76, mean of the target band 8.95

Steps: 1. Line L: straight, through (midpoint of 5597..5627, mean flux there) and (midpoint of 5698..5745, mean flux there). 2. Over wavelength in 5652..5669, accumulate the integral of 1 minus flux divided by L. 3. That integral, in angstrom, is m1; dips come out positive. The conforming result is -0.2 angstrom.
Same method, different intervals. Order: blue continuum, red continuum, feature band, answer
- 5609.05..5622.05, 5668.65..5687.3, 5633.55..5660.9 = -1.08 angstrom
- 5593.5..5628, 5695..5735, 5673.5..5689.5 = 0.10 angstrom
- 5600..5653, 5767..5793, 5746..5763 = 0.46 angstrom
